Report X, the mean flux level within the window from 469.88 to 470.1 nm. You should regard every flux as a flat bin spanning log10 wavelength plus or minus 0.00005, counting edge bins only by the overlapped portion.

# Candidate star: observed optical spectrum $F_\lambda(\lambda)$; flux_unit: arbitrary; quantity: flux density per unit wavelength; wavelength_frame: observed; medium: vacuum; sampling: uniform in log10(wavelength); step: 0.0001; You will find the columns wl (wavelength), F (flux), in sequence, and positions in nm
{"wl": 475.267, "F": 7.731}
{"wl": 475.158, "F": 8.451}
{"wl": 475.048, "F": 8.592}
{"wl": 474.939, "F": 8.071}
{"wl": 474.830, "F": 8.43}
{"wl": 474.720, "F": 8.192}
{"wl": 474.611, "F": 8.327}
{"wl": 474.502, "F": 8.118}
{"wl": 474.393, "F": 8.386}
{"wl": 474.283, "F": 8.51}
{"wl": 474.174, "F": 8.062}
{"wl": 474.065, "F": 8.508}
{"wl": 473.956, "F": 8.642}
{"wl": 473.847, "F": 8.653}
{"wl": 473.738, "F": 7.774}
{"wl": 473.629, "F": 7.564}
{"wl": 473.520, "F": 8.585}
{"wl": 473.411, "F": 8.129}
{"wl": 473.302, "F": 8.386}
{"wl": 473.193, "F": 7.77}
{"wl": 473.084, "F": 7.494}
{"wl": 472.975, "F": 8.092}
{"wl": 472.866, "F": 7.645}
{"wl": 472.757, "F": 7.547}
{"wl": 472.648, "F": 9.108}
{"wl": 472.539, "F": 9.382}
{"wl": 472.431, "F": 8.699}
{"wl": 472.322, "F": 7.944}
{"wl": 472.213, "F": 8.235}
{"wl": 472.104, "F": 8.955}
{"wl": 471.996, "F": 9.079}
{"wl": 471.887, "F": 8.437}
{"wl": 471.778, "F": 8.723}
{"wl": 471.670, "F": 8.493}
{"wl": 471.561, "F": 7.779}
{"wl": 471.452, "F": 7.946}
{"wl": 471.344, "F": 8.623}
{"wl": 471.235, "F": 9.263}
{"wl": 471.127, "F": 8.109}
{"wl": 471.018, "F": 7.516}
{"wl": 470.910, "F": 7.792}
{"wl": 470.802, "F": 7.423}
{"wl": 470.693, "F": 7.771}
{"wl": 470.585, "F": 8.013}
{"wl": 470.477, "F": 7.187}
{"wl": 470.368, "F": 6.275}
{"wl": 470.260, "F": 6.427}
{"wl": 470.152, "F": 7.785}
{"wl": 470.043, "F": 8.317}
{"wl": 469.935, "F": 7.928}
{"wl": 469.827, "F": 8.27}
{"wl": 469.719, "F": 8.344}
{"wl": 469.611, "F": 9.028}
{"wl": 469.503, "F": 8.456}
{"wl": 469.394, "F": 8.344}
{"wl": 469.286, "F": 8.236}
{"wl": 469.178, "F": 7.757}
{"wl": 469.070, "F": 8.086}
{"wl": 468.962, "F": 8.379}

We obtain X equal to 8.11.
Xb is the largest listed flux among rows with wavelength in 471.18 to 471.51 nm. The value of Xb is 9.263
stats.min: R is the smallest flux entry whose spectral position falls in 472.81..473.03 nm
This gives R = 7.645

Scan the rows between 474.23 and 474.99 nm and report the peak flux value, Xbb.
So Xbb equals 8.51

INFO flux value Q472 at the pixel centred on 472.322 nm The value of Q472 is 7.944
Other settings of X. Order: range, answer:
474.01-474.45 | 8.36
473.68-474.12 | 8.4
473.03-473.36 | 7.88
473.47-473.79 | 7.97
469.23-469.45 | 8.26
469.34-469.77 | 8.53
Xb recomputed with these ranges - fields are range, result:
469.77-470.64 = 8.317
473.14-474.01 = 8.653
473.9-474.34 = 8.642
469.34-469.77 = 9.028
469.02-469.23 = 8.086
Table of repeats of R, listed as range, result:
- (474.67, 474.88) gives 8.192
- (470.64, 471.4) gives 7.423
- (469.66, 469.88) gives 8.27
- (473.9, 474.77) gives 8.062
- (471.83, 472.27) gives 8.235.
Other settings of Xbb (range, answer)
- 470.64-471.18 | 8.109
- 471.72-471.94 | 8.723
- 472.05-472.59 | 9.382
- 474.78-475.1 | 8.592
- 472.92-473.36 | 8.386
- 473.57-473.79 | 7.774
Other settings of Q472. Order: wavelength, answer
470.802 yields 7.423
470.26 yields 6.427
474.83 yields 8.43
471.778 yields 8.723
